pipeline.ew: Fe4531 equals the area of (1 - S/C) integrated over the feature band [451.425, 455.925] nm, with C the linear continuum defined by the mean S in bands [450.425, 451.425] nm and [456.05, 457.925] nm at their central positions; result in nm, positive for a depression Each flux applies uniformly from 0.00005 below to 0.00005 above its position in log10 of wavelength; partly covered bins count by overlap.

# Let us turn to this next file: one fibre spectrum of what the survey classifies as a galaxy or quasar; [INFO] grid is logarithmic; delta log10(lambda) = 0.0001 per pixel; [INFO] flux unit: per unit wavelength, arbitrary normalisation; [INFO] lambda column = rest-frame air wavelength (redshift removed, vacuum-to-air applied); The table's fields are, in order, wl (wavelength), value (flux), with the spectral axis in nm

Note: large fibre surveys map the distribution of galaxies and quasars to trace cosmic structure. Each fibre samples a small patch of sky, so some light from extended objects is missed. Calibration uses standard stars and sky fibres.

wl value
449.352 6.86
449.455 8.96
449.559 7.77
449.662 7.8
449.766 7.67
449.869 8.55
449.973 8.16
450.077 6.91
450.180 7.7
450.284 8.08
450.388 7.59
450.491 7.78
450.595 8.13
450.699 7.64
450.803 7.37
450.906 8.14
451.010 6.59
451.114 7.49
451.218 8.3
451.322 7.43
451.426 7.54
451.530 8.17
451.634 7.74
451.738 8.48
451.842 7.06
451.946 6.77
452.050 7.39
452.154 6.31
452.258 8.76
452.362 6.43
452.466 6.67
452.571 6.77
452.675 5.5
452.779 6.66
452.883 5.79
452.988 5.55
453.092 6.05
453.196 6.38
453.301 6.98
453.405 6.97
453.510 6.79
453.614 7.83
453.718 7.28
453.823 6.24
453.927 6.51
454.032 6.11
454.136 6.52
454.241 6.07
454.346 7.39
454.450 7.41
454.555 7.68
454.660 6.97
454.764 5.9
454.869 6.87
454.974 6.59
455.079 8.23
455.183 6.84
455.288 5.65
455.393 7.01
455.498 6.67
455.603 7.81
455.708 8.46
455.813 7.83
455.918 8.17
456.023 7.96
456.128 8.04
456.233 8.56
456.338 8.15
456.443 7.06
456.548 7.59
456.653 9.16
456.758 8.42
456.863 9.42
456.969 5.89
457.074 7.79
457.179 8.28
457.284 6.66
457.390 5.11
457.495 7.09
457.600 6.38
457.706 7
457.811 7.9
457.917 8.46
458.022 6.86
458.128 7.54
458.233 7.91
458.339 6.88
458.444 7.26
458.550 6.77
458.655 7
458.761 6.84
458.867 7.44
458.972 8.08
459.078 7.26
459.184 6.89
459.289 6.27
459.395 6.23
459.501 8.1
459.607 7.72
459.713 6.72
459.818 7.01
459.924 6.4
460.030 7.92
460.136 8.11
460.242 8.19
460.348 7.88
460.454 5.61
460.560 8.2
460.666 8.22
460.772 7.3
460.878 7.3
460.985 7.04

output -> 0.395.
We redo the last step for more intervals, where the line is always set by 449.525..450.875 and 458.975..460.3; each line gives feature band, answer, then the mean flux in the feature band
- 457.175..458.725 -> 0.05 nm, 7.1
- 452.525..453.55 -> 0.17 nm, 6.34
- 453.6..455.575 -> 0.19 nm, 6.82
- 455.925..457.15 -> -0.09 nm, 8.02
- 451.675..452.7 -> 0.08 nm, 7.06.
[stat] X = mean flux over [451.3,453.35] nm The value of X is 6.91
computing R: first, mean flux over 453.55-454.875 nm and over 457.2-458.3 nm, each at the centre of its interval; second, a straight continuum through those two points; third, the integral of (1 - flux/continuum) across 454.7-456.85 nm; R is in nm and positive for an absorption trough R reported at -0.19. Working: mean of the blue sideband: 6.83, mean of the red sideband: 7.12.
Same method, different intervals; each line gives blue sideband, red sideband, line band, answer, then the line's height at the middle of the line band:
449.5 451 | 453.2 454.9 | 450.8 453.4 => 0.10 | 7.32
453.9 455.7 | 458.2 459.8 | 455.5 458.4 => -0.25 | 7.02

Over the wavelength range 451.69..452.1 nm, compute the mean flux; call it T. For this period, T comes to 7.42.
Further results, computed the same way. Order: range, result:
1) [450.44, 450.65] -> 7.93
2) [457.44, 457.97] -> 7.36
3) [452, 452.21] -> 6.89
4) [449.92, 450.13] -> 7.54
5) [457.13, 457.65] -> 6.7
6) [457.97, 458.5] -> 7.28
